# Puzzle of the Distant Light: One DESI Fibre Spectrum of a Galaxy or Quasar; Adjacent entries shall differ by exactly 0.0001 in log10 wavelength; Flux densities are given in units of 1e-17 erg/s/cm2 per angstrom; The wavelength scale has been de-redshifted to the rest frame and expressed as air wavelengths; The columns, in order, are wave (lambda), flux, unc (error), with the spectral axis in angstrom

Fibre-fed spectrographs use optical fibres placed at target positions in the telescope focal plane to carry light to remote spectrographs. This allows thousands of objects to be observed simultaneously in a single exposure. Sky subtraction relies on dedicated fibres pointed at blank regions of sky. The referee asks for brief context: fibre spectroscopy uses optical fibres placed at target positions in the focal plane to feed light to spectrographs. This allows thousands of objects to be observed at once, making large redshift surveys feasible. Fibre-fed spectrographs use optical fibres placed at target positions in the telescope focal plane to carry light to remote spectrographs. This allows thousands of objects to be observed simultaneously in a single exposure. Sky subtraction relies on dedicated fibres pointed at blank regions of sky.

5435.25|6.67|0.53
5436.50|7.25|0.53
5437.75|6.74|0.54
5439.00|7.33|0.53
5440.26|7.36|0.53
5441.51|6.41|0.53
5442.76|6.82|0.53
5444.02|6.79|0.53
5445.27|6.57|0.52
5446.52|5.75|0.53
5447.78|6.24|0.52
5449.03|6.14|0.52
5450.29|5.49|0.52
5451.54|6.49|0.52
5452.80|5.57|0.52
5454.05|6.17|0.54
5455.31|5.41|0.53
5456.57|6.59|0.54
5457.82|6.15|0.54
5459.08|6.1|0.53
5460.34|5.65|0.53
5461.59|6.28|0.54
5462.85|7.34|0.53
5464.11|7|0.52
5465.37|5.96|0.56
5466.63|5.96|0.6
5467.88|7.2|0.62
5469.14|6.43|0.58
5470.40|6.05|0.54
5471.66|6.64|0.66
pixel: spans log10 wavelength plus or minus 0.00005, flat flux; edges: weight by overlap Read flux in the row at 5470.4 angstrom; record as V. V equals 6.05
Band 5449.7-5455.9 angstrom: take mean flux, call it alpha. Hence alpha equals 5.83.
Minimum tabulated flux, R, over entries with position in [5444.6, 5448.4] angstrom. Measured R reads 5.75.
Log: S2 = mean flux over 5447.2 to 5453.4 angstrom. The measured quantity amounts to 5.99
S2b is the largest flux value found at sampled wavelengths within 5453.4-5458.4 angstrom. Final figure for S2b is 6.59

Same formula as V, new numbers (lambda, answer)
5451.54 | 6.49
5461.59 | 6.28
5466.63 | 5.96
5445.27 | 6.57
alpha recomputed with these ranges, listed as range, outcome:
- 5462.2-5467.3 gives 6.57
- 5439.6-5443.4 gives 6.85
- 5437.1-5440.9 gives 7.14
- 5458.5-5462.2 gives 6.01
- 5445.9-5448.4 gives 5.98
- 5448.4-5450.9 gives 5.82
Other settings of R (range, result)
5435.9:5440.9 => 6.74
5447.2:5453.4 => 5.49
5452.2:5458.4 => 5.41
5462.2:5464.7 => 7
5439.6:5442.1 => 6.41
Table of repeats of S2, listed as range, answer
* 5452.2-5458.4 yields 5.98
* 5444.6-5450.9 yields 6.05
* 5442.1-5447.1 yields 6.49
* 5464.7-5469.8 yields 6.4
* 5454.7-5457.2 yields 6.01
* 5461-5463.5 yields 6.81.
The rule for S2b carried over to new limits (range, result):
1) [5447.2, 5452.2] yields 6.49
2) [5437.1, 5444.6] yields 7.36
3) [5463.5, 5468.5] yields 7.2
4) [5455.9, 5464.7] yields 7.34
